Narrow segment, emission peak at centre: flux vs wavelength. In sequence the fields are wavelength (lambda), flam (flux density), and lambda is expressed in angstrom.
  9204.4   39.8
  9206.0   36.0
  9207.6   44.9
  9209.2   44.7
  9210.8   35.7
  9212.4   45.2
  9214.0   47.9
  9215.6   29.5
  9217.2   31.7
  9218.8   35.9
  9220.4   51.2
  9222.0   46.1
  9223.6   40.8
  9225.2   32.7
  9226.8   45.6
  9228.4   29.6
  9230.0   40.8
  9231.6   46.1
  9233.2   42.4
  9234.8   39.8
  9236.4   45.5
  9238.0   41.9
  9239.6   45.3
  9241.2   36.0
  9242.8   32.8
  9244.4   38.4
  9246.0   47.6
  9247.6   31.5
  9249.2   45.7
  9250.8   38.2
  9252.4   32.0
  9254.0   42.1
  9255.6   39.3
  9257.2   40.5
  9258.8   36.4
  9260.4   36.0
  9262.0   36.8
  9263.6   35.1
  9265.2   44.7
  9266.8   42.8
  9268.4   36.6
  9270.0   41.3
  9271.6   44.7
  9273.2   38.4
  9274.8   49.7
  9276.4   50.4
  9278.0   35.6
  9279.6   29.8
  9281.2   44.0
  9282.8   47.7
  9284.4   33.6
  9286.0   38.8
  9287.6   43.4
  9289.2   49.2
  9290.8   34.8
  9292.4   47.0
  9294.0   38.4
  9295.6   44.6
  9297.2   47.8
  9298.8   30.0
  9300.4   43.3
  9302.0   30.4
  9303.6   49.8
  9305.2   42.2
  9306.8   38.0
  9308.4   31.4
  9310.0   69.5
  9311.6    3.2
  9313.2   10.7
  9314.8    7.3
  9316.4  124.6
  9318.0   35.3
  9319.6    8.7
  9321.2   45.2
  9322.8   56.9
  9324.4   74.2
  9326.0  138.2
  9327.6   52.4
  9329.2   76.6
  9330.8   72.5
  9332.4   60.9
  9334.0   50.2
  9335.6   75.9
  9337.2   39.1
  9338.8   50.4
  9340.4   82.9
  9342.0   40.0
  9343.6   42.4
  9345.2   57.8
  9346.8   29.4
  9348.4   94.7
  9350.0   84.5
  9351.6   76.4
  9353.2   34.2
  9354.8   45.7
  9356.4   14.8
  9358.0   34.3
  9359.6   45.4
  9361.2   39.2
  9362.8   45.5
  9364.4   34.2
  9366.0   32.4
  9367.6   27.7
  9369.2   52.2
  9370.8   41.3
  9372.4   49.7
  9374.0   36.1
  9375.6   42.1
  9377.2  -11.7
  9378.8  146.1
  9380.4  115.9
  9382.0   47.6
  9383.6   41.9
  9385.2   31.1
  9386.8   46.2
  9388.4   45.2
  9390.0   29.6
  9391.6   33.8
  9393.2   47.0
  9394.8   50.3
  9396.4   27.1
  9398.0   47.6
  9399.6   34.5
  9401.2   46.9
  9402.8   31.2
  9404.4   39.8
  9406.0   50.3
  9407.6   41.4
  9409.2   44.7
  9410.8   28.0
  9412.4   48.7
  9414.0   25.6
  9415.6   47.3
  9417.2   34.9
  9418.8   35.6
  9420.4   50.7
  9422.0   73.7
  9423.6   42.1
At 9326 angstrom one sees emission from [S II] 6716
